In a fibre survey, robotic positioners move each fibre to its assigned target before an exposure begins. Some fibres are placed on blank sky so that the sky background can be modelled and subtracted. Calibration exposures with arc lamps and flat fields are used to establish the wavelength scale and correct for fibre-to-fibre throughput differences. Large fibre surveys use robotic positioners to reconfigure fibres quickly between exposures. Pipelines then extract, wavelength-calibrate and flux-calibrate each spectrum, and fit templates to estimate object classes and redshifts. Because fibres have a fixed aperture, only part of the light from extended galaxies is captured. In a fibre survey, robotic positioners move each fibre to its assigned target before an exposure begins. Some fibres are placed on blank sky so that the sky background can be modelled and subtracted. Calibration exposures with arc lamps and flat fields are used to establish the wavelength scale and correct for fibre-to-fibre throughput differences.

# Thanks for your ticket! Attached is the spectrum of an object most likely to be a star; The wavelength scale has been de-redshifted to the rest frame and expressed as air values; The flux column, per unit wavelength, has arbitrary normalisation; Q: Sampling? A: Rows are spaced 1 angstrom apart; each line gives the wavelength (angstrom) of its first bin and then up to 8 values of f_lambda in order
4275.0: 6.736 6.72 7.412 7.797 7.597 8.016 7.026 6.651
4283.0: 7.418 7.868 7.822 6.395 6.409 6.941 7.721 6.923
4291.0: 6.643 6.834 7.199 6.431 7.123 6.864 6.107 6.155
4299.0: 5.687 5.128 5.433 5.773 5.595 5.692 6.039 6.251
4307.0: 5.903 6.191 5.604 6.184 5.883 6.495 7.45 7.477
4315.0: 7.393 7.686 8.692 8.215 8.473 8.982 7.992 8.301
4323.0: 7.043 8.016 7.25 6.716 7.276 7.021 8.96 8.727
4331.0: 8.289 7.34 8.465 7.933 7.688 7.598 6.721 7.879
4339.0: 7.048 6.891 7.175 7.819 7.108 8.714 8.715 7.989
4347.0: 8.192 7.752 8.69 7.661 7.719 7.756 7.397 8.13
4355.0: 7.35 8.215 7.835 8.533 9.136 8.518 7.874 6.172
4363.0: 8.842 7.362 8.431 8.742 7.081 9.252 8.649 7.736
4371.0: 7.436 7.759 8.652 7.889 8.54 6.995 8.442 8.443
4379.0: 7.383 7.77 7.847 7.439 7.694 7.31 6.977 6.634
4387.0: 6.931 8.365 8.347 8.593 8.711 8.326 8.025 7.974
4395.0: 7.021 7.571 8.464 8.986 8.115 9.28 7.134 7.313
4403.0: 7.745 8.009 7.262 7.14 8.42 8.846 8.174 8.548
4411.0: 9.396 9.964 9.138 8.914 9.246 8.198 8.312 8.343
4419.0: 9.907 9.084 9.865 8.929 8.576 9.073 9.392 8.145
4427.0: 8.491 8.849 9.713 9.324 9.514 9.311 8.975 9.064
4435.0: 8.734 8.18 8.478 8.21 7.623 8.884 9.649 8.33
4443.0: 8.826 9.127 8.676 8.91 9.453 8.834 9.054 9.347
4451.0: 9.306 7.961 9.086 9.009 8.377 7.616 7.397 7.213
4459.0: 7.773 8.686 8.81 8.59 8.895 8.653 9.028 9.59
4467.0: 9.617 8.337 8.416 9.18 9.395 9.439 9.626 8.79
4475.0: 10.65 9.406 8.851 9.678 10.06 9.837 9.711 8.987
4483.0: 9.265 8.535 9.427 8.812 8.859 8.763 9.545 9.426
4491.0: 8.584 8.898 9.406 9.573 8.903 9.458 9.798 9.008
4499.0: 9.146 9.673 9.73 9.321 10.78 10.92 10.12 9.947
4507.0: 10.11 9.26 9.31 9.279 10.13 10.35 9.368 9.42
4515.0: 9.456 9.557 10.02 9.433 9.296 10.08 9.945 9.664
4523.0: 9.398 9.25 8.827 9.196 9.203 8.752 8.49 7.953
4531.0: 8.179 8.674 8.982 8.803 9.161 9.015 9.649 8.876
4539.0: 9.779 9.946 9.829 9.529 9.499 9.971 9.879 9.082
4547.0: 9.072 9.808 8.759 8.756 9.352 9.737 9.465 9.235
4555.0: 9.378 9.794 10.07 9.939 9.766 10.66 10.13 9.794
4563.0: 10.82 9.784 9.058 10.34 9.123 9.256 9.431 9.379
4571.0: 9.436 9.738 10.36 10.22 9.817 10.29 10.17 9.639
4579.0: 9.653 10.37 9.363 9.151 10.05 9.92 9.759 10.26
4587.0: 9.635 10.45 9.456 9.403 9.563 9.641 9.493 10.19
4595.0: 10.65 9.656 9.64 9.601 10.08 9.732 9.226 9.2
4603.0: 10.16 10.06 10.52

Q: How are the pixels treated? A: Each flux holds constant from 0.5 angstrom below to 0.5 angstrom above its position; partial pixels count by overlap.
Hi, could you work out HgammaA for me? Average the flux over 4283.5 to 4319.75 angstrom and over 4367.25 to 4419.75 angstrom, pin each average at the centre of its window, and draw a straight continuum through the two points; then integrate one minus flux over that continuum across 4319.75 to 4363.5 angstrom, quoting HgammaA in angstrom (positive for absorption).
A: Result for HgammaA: -3.1 angstrom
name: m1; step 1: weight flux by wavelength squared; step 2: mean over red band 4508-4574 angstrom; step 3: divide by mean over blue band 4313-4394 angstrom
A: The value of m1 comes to 1.3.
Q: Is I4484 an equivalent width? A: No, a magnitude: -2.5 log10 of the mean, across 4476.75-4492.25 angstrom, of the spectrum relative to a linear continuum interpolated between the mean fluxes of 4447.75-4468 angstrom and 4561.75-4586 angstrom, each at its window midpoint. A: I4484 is -0.04 mag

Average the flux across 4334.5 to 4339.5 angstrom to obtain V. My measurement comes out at 7.39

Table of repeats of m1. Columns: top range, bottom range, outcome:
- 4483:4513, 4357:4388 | 1.27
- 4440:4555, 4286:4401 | 1.31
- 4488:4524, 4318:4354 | 1.33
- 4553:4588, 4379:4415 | 1.31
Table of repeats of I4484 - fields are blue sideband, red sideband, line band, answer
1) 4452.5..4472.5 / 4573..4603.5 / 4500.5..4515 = -0.089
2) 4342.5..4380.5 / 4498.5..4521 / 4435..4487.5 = 0.037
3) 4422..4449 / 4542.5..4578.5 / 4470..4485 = -0.034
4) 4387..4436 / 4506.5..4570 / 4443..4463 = 0.033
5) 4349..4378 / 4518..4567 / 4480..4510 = -0.044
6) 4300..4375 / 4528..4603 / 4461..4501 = -0.046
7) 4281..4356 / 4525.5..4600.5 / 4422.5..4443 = -0.063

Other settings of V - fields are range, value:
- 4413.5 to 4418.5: 8.6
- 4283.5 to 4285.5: 7.85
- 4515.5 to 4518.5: 9.67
